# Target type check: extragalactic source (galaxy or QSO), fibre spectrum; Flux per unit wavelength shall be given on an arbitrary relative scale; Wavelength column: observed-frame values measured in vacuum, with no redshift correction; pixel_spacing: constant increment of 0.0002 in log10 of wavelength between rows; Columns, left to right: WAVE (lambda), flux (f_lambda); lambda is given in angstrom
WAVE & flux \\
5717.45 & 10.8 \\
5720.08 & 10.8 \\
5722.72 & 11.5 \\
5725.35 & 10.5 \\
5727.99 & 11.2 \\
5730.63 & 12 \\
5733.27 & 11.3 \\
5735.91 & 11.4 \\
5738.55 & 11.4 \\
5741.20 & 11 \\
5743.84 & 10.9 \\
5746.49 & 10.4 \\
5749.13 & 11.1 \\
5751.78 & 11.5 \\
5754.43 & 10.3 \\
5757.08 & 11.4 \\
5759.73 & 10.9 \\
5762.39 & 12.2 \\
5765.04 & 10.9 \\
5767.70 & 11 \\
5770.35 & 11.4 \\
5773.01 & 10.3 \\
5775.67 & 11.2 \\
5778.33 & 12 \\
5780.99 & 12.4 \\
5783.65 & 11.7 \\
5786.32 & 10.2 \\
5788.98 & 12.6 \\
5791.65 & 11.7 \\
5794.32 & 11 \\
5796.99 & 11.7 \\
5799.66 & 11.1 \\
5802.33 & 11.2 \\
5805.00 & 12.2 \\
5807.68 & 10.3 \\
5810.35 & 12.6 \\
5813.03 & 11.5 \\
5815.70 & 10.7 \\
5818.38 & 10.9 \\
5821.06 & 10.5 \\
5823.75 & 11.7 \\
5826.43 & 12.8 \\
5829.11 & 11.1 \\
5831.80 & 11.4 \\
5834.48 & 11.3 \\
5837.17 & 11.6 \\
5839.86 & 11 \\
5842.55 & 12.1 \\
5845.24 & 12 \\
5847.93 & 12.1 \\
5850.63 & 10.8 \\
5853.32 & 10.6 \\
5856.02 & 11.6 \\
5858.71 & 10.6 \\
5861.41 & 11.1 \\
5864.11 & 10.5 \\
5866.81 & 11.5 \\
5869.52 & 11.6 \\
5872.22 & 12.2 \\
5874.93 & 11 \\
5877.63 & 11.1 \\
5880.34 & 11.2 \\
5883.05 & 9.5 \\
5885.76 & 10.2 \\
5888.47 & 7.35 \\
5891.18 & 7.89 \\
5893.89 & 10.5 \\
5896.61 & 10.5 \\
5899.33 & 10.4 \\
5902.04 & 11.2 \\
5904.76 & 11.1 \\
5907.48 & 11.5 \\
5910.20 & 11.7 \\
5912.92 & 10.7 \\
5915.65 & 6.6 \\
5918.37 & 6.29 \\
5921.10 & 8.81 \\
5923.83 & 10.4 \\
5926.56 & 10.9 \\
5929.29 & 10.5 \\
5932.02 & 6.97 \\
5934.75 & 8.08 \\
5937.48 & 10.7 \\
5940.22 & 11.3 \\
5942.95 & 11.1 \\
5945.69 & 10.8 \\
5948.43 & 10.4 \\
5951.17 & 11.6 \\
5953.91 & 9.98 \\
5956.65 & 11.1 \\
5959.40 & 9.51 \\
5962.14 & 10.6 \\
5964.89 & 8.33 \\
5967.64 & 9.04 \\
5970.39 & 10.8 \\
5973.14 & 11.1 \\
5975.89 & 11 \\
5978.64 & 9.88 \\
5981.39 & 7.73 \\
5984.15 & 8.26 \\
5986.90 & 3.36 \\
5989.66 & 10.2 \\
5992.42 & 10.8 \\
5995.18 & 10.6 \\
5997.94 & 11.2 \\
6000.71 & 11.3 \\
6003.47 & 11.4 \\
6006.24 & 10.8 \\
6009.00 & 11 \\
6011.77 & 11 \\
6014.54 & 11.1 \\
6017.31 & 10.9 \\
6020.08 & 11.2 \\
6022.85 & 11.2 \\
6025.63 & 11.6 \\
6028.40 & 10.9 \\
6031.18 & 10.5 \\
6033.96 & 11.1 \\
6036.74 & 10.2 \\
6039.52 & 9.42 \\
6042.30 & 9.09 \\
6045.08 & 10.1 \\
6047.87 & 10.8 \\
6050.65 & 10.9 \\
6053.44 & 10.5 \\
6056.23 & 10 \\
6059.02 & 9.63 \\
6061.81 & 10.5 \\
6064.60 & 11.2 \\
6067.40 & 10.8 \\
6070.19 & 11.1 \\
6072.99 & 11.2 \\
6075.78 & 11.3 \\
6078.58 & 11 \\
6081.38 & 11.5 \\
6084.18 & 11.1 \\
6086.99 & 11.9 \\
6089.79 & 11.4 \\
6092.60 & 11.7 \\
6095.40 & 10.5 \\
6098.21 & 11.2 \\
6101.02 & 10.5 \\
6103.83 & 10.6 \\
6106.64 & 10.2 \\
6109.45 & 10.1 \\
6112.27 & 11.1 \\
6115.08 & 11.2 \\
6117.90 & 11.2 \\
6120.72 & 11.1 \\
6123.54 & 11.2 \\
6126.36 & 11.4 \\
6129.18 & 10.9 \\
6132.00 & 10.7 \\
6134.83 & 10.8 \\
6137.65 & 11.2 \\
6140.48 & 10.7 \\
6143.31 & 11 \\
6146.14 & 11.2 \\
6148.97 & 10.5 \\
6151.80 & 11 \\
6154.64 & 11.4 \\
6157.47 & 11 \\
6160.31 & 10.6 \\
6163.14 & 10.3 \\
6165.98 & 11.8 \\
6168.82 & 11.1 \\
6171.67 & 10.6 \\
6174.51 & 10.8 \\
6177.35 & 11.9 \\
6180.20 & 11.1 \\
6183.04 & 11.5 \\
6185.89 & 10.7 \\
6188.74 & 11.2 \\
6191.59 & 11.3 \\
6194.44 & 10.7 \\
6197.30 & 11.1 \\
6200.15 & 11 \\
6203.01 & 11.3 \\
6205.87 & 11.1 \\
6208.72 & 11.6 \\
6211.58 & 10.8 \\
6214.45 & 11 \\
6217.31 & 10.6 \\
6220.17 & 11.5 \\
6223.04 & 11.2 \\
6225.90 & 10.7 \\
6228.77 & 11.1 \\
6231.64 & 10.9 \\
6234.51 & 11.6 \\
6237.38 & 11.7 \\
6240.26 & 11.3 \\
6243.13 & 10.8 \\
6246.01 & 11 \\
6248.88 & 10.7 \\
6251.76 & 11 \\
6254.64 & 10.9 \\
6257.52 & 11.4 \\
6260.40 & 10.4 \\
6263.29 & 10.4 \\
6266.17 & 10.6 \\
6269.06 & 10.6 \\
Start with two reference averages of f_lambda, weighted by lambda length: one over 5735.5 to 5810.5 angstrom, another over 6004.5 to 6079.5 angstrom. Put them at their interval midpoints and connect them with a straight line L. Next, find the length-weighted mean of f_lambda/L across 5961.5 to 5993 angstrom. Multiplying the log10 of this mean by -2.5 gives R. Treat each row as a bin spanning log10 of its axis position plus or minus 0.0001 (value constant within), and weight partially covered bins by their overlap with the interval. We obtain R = 0.180 mag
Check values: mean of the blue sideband 11.3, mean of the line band 9.19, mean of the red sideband 10.7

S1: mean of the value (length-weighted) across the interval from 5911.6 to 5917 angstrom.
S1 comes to 8.63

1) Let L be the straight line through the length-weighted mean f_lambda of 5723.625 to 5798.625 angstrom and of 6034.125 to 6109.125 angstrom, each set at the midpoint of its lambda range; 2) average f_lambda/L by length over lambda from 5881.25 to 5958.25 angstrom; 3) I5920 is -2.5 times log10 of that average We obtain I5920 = 0.11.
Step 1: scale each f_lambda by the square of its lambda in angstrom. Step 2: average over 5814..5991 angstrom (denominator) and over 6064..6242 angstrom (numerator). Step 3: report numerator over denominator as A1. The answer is 1.2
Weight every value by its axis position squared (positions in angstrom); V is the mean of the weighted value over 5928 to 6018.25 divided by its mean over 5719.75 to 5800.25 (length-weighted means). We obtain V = 1.0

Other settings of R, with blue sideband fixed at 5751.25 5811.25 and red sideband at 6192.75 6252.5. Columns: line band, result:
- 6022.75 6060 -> 0.080 mag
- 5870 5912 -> 0.078 mag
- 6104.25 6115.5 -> 0.055 mag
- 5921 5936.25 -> 0.206 mag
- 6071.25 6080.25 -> 0.000 mag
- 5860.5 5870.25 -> 0.017 mag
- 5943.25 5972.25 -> 0.101 mag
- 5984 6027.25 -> 0.079 mag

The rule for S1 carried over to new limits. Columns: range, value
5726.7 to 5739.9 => 11.5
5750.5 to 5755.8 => 10.9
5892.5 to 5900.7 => 10.5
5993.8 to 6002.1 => 11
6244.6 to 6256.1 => 10.9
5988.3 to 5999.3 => 10.7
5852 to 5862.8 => 11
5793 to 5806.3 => 11.4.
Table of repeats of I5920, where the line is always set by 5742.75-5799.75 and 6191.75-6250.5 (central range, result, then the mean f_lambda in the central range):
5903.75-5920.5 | 0.17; 9.58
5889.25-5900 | 0.16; 9.65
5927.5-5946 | 0.13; 9.9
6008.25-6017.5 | 0.02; 11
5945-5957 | 0.04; 10.7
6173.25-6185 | -0.02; 11.3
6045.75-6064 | 0.08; 10.4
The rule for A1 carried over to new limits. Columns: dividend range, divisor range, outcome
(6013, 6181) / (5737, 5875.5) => 1.06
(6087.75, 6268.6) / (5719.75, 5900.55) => 1.12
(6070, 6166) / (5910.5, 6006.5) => 1.19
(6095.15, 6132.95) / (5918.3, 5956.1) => 1.15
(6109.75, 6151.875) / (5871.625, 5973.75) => 1.17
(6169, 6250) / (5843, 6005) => 1.20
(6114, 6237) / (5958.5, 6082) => 1.12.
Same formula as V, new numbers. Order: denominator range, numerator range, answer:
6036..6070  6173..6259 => 1.14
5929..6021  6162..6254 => 1.19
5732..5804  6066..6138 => 1.10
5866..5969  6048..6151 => 1.15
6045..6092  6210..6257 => 1.07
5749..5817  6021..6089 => 1.04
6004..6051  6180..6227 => 1.10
